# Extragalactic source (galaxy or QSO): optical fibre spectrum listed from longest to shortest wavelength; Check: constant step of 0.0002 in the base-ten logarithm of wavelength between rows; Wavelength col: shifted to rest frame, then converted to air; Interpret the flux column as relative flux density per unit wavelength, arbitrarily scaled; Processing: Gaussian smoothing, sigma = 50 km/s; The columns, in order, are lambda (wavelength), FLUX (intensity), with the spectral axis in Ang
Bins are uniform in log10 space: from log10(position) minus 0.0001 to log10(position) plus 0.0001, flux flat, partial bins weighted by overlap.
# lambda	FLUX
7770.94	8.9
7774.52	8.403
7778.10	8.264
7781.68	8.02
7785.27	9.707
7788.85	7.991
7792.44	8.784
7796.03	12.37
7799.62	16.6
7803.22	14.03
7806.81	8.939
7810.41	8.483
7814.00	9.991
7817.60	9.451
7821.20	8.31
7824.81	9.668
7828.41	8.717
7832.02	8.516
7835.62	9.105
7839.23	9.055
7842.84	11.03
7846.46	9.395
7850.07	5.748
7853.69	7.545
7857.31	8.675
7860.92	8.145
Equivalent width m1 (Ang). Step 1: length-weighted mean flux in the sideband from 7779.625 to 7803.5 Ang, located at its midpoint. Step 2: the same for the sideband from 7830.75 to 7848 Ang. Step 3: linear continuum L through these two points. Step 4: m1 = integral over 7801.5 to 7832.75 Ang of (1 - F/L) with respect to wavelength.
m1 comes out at 1.63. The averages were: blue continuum 10.9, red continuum 9.45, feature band 9.59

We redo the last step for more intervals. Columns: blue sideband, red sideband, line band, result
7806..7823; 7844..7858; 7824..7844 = -2.0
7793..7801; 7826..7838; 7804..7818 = 2.5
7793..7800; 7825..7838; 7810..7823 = 1.9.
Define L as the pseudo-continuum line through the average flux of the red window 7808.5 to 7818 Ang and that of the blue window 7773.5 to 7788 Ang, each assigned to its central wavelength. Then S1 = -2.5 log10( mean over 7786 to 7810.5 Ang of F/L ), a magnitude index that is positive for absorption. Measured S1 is -0.24 mag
